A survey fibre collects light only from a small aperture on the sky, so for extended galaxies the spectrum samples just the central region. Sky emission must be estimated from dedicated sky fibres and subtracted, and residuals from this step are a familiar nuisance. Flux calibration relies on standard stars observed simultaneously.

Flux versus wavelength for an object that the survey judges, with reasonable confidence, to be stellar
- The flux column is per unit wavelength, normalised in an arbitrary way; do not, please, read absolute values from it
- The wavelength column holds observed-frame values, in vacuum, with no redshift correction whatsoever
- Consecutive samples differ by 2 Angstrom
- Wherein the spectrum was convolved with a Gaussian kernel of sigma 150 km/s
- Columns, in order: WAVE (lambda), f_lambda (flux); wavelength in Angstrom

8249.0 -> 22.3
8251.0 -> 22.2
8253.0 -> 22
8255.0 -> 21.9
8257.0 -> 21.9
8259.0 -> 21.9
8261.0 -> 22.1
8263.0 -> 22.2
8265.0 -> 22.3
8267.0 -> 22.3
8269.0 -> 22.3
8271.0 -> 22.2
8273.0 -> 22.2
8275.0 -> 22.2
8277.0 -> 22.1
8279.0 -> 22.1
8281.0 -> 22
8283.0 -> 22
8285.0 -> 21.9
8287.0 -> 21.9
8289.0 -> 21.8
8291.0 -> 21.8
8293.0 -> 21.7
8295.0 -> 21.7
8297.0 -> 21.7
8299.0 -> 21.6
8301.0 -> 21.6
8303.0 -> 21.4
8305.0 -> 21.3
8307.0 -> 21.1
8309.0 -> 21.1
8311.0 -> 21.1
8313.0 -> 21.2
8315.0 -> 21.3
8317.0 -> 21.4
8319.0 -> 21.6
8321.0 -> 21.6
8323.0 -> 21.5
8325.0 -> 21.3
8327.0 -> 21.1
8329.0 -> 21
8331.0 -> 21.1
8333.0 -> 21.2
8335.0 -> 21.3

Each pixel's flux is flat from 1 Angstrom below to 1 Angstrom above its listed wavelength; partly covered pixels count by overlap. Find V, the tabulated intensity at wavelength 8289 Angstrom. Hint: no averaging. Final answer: 21.8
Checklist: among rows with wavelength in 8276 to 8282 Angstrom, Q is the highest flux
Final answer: 22.1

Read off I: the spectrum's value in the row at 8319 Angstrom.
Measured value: 21.6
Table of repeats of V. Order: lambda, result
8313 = 21.2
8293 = 21.7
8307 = 21.1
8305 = 21.3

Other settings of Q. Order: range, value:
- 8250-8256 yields 22.2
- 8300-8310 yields 21.6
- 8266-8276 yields 22.3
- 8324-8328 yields 21.3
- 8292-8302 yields 21.7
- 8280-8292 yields 22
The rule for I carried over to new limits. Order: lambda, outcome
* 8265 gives 22.3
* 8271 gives 22.2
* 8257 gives 21.9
